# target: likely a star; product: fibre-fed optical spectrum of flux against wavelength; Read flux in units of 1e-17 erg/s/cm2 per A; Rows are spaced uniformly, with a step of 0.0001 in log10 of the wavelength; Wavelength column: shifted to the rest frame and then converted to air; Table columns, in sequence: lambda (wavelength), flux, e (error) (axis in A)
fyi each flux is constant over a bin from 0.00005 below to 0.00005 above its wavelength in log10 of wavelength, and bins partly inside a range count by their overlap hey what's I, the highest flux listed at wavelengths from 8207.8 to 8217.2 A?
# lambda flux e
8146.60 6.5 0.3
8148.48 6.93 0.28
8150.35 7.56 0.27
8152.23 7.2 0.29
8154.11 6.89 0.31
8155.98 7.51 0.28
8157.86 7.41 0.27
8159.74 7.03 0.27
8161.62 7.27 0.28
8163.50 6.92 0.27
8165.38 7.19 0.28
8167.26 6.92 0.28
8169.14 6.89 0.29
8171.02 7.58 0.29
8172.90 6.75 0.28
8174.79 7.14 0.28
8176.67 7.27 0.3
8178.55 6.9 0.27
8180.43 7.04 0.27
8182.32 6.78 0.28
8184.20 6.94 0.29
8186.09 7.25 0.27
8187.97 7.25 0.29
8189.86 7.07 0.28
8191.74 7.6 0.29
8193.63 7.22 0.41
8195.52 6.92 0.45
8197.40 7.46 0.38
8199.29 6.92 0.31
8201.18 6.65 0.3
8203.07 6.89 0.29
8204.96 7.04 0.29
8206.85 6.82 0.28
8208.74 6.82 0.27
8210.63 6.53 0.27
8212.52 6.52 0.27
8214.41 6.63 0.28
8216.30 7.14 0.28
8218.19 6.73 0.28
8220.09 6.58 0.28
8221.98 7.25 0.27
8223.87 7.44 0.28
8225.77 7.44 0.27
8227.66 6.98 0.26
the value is 7.14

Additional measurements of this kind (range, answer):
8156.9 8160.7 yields 7.41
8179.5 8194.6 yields 7.6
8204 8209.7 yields 7.04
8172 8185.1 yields 7.27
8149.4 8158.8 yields 7.56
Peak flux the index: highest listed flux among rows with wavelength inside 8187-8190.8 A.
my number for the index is 7.25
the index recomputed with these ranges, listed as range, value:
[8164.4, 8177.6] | 7.58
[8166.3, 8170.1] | 6.92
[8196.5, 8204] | 7.46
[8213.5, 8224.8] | 7.44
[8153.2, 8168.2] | 7.51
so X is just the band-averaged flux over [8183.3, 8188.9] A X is 7.15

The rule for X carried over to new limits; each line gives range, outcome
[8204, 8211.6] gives 6.8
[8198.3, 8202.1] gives 6.79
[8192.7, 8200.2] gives 7.13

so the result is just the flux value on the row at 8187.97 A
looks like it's 7.25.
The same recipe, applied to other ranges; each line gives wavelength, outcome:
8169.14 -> 6.89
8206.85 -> 6.82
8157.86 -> 7.41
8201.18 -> 6.65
